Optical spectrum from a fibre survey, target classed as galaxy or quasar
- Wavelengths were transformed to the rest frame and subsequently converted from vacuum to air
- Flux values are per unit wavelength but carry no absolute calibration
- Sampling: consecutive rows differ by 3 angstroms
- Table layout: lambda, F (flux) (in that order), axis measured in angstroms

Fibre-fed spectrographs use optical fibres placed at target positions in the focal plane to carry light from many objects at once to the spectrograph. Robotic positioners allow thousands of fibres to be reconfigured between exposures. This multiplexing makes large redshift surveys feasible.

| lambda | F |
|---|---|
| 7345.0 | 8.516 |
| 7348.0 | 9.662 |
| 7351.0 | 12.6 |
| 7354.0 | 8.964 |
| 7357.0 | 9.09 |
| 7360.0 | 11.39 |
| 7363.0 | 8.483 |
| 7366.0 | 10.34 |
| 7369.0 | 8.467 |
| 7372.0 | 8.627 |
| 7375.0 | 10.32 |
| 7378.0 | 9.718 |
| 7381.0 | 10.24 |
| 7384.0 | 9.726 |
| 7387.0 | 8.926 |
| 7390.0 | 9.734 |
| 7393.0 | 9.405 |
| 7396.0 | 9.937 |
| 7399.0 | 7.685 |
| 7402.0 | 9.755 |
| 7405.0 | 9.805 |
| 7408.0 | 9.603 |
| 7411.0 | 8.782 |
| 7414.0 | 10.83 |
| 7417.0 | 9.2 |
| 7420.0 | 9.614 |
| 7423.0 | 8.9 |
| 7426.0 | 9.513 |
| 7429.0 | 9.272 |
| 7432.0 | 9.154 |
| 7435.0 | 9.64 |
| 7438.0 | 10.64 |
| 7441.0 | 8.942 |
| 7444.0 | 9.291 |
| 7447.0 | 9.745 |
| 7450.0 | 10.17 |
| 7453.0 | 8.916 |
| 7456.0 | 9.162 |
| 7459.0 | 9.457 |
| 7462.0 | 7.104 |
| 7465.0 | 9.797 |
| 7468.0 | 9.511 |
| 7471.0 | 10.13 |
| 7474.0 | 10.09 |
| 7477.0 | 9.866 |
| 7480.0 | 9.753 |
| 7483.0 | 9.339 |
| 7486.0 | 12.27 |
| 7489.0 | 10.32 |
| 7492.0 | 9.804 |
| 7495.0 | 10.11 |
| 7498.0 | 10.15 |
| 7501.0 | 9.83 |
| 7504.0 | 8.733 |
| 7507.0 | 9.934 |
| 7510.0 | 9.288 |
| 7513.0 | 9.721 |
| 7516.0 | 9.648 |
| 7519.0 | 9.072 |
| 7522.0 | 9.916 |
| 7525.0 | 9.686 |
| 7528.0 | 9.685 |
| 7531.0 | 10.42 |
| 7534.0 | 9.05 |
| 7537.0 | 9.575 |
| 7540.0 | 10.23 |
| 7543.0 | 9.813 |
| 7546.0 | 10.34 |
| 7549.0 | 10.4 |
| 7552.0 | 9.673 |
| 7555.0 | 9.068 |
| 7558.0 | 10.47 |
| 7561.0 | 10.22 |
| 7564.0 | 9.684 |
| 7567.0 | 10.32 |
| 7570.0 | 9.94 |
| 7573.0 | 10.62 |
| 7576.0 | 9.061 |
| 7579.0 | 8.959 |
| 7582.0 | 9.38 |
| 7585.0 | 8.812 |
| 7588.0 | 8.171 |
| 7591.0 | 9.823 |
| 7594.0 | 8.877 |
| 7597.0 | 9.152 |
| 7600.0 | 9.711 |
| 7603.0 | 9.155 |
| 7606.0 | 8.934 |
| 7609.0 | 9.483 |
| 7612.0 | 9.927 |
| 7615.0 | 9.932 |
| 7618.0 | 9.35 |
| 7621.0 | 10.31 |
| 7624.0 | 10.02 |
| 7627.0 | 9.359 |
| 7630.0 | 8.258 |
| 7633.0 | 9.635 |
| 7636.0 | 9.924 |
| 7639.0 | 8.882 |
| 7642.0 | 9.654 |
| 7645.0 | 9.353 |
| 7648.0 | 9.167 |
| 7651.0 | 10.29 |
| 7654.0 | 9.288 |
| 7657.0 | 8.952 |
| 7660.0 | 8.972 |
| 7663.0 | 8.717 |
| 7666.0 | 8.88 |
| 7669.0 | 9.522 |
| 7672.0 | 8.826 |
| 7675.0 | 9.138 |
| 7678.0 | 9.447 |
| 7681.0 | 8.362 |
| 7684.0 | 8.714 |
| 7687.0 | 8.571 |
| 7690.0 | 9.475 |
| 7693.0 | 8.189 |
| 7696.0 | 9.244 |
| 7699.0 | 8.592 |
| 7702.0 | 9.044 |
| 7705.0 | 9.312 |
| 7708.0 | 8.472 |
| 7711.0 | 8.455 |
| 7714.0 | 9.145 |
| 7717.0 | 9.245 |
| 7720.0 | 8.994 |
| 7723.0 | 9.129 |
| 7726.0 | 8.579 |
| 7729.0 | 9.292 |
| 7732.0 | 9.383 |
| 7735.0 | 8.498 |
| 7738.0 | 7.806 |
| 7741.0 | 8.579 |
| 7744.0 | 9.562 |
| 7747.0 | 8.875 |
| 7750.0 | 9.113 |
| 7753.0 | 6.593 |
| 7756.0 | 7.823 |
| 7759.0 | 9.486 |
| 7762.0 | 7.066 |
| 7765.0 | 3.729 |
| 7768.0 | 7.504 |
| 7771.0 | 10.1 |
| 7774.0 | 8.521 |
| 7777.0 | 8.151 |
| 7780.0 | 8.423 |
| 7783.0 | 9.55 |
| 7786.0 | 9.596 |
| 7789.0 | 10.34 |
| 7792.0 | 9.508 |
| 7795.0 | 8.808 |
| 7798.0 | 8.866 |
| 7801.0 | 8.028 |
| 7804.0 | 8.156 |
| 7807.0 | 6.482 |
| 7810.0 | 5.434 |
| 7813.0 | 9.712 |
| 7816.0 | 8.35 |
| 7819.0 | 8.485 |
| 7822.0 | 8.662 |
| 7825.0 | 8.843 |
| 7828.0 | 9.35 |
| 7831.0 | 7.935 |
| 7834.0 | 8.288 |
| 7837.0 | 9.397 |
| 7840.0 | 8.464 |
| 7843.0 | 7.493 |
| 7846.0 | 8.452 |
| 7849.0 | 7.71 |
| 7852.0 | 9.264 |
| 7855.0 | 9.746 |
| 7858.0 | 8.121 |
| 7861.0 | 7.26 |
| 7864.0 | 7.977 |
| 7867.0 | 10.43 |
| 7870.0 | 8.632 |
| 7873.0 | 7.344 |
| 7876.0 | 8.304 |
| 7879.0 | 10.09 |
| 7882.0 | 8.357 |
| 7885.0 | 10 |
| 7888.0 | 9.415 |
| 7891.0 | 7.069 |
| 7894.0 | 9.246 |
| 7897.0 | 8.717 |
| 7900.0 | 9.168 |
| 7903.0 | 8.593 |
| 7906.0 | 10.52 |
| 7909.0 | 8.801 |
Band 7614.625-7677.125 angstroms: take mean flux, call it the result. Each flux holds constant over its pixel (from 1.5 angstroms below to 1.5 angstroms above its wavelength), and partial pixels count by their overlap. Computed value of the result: 9.34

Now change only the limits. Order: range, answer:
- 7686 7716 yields 8.86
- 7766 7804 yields 8.85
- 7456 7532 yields 9.73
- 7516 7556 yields 9.77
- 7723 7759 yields 8.62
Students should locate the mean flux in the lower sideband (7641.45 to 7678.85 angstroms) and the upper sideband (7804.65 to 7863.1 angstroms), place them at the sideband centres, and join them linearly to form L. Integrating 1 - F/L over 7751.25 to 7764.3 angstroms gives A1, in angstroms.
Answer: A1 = 1.8 angstroms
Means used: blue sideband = 9.23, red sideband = 8.28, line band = 7.52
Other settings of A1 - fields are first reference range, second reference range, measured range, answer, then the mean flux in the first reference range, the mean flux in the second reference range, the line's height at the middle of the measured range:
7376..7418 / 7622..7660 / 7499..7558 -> -1.57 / 9.54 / 9.39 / 9.46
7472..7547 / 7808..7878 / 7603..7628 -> -0.63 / 9.86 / 8.42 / 9.4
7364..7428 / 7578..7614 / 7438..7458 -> -0.13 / 9.47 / 9.21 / 9.41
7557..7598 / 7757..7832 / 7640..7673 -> -0.49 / 9.53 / 8.36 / 9.1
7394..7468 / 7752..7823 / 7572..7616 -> -2.29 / 9.37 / 8.23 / 8.85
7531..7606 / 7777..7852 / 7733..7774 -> 3.28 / 9.61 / 8.52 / 8.79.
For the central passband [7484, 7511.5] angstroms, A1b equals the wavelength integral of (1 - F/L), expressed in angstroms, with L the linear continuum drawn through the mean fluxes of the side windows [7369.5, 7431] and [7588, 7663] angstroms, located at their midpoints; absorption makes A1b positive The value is -1.8 angstroms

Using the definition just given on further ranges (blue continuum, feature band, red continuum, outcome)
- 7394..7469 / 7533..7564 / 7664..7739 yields -2.43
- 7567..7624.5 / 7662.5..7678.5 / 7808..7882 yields 0.14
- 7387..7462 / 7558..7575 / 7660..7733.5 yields -1.83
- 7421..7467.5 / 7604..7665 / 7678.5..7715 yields -3.25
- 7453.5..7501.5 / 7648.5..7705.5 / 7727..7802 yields -0.73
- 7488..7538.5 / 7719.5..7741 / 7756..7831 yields -0.31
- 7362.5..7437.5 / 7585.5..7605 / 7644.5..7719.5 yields 0.05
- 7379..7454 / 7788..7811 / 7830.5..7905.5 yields 1.49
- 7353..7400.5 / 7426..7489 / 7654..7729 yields -2.13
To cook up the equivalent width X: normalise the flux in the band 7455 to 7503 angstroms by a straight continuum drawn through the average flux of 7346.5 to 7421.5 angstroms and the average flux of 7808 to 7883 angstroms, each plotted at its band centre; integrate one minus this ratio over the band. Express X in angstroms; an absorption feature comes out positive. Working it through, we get -2.0 angstroms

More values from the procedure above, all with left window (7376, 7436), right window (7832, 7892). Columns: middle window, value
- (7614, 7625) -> -1.0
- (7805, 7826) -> 1.7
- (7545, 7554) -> -0.8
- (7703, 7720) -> -0.1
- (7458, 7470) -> 0.5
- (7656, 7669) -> 0.0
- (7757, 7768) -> 2.4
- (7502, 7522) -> -0.4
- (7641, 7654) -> -0.8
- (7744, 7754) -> 0.4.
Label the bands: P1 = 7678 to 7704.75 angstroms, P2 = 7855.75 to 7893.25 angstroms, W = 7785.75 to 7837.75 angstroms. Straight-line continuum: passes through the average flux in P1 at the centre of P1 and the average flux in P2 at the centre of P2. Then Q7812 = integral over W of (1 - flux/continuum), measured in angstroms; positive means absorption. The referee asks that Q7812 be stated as 0.97 angstroms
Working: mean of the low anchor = 8.84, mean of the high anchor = 8.62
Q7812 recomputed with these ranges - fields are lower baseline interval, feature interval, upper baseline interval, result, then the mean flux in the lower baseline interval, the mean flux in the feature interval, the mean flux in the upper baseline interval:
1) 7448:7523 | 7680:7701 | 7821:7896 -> 0.8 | 9.68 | 8.75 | 8.63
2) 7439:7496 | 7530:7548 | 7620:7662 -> -0.6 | 9.68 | 9.9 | 9.41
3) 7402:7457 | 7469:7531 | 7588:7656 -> -2.5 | 9.52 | 9.88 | 9.44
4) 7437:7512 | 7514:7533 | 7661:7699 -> -0.4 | 9.69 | 9.72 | 8.91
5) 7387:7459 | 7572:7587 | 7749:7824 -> -0.6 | 9.45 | 9.28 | 8.26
